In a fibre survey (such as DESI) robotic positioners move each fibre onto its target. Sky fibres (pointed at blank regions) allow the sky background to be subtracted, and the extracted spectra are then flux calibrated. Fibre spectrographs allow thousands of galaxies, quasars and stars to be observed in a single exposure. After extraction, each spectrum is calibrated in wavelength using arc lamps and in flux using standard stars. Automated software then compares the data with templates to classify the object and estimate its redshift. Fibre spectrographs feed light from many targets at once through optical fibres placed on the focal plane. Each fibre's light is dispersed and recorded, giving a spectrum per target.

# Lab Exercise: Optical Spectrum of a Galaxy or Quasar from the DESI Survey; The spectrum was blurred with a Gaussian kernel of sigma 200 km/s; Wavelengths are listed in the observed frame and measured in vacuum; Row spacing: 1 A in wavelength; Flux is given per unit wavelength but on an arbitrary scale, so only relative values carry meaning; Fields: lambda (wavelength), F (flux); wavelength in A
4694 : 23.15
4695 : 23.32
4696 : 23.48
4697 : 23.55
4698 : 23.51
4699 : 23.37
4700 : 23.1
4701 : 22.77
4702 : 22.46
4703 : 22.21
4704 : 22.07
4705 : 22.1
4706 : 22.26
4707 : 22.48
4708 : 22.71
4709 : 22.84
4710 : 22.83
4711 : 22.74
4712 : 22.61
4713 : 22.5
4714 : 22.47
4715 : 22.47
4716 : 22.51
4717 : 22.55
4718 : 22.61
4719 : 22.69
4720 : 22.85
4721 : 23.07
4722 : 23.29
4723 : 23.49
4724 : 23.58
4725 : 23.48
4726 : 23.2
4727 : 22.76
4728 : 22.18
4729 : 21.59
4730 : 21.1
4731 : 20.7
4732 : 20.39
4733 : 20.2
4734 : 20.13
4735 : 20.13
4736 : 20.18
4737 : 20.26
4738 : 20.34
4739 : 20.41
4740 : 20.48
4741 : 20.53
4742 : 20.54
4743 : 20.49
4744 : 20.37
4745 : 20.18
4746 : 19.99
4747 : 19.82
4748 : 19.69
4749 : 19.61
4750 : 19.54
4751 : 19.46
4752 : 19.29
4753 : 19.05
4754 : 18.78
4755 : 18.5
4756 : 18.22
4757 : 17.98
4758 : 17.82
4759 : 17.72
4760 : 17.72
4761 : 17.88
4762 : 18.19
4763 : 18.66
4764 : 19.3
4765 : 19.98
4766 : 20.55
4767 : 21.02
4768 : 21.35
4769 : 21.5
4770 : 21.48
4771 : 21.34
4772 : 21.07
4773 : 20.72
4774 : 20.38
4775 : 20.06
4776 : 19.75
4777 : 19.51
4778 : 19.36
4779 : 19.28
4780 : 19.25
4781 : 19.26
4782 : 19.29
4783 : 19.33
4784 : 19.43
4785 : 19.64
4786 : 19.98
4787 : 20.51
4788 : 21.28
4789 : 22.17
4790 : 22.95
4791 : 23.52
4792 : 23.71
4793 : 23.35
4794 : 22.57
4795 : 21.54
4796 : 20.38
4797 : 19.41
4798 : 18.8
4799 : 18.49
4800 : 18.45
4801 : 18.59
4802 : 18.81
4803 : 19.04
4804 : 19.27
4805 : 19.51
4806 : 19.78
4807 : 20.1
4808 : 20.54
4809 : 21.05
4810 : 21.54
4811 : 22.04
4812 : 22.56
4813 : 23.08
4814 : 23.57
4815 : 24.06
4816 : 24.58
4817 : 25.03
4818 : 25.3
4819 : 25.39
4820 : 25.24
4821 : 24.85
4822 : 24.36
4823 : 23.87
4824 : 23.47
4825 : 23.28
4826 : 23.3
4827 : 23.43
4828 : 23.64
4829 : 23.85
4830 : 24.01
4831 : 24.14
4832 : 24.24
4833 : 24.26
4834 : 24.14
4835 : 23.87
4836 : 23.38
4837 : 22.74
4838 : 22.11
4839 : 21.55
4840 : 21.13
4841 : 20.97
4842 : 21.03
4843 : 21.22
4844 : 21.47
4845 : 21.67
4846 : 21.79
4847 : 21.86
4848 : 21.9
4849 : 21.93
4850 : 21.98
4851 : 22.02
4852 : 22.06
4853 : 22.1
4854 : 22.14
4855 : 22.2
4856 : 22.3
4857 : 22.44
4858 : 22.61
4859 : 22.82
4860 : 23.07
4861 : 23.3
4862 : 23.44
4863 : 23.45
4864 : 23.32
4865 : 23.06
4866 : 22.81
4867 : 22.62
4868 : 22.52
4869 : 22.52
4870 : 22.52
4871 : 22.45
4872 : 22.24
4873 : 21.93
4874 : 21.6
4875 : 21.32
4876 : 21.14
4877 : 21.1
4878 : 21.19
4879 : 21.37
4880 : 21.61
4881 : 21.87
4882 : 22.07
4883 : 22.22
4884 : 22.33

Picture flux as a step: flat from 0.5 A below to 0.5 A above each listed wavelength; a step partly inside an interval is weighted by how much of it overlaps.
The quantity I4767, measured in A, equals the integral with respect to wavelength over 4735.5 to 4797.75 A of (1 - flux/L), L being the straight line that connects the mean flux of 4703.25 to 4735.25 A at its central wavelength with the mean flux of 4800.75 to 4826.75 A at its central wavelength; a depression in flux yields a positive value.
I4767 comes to 6.3 A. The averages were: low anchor 22.3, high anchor 22.4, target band 20.1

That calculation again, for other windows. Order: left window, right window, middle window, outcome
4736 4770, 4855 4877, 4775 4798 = -0.21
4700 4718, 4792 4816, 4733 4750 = 1.38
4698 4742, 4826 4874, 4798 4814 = 1.55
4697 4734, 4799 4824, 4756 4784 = 3.33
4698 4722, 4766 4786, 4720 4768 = 2.47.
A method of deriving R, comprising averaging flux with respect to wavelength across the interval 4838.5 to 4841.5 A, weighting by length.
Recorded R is 21.2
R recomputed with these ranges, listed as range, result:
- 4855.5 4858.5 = 22.4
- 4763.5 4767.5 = 20.2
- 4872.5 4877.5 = 21.4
